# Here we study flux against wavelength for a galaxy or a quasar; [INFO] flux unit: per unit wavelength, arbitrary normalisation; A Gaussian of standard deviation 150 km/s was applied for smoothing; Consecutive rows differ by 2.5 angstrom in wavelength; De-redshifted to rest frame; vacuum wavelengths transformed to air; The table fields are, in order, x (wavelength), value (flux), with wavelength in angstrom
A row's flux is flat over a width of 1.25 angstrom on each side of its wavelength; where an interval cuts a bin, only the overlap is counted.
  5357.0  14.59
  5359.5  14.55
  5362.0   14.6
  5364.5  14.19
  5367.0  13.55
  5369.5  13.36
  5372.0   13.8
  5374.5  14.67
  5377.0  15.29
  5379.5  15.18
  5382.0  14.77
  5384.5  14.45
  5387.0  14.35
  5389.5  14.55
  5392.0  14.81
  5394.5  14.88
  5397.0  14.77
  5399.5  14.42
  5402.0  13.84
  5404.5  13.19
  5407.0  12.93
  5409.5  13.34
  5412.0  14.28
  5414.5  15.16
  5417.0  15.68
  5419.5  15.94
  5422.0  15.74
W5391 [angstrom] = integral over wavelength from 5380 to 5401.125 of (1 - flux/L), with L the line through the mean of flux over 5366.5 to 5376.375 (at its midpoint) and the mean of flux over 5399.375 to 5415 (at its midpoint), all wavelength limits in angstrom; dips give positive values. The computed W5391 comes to -1.2 angstrom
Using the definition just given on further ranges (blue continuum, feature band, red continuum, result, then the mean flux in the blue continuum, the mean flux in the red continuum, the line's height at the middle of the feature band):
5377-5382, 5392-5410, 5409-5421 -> 1.25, 15.1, 15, 15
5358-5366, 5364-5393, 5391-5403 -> 0.14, 14.4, 14.6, 14.5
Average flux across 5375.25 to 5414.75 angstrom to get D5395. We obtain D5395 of 14.4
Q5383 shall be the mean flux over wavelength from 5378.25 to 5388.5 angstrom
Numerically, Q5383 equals 14.7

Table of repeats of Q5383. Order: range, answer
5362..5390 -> 14.4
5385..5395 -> 14.6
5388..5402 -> 14.6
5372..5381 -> 14.9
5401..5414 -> 13.6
